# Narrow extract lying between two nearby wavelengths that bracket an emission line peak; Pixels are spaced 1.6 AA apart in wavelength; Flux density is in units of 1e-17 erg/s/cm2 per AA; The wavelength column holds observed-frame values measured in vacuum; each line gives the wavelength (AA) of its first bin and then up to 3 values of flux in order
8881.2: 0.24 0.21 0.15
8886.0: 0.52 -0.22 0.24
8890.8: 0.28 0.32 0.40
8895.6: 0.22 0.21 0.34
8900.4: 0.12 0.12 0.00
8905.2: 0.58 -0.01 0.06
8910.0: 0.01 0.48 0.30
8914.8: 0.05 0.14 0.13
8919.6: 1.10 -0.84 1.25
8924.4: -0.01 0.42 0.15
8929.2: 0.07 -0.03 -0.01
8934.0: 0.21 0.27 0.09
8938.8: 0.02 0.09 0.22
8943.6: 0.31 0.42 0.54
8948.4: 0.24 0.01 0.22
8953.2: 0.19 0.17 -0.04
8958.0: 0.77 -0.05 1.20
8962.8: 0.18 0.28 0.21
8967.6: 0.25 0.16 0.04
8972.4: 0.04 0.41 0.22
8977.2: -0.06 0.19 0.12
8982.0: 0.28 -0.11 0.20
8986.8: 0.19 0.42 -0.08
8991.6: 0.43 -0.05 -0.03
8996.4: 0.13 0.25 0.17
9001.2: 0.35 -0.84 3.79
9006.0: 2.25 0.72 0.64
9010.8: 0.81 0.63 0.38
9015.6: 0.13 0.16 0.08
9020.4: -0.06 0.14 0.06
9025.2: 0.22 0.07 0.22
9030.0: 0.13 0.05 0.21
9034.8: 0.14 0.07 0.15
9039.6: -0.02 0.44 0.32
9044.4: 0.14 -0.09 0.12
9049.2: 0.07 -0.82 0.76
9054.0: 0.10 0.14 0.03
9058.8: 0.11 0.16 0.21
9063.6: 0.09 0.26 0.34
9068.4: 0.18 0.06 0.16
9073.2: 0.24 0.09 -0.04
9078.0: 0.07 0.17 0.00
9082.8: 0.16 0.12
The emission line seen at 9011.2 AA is [O III]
